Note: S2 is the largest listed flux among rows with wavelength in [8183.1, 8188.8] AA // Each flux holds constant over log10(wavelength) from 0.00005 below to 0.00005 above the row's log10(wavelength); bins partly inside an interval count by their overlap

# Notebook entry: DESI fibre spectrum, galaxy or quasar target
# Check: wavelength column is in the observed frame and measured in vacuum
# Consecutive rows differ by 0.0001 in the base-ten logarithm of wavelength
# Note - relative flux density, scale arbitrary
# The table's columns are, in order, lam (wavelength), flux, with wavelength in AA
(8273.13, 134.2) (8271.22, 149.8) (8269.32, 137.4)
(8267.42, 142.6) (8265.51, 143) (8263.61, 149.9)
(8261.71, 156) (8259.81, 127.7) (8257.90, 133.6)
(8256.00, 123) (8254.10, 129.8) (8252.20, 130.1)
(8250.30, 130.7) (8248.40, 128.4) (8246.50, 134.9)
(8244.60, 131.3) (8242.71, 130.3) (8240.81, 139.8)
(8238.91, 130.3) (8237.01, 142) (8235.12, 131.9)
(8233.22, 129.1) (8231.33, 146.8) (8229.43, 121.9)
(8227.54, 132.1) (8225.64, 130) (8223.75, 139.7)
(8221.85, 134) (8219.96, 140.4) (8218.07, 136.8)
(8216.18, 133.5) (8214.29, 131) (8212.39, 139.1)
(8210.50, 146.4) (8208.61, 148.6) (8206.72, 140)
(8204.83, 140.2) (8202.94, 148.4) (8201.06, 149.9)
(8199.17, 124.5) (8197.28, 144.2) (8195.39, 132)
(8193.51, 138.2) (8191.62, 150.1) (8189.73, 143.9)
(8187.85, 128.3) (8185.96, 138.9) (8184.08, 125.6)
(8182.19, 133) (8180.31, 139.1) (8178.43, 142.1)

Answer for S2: 138.9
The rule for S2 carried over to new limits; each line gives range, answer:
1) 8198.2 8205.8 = 149.9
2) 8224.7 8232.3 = 146.8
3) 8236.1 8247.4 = 142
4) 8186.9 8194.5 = 150.1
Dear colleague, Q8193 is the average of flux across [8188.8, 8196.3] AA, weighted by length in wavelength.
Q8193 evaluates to 141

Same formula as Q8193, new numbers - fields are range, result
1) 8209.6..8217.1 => 137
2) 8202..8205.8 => 144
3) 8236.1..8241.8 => 137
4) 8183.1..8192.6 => 137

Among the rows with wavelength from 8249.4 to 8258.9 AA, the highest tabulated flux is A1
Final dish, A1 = 133.6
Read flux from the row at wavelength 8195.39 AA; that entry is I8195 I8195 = 132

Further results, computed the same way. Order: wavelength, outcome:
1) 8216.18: 133.5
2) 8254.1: 129.8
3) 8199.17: 124.5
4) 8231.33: 146.8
